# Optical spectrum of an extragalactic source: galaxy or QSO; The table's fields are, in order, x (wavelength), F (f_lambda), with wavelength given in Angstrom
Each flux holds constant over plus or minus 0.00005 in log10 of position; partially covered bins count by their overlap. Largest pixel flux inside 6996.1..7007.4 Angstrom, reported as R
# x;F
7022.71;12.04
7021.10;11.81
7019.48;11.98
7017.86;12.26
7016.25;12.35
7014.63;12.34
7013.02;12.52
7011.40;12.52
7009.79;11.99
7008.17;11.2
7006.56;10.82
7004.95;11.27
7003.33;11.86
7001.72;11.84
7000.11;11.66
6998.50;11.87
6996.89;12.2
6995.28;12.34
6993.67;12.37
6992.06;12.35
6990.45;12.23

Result 12.2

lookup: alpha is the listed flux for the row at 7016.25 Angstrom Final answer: 12.35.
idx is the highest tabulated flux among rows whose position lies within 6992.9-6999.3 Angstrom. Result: 12.37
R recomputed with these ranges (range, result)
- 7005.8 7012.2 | 12.52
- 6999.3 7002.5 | 11.84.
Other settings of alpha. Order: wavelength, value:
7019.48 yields 11.98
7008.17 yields 11.2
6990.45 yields 12.23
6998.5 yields 11.87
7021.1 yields 11.81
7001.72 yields 11.84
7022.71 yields 12.04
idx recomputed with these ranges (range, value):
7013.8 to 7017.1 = 12.35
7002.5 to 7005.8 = 11.86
